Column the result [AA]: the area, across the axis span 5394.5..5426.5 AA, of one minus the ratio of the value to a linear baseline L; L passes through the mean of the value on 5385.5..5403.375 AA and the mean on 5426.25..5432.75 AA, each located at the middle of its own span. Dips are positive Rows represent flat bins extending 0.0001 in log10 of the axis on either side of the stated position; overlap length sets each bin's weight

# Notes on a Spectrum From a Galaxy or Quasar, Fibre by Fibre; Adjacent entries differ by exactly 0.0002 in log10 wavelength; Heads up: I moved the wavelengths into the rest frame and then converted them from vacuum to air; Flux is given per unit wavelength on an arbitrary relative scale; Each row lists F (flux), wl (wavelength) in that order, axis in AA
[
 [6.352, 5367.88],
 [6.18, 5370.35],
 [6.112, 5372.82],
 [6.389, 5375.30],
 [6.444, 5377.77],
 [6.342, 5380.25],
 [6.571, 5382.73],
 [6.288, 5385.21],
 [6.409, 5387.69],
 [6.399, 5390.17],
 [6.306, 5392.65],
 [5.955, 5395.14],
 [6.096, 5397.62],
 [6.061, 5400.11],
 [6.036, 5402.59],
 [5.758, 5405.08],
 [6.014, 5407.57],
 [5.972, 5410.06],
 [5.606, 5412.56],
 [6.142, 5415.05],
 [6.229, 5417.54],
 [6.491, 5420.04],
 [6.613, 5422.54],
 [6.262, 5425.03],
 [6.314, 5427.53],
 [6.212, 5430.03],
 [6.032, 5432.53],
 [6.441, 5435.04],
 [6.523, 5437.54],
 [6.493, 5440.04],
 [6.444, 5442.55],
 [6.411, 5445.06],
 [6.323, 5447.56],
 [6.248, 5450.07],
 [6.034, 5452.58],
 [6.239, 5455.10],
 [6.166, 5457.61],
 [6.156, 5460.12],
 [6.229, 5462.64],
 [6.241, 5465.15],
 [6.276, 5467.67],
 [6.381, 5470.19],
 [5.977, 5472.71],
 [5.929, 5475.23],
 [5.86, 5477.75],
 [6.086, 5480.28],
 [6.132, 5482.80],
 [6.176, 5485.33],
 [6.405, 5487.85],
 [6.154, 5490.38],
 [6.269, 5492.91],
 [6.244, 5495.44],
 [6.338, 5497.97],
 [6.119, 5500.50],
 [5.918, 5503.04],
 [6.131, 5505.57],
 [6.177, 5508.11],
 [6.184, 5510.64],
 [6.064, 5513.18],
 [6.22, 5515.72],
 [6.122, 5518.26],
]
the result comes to 0.5 AA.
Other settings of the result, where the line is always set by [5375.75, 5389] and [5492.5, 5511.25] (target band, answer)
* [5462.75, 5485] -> 0.4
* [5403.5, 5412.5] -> 0.7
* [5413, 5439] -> 0.1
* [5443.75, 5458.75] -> 0.1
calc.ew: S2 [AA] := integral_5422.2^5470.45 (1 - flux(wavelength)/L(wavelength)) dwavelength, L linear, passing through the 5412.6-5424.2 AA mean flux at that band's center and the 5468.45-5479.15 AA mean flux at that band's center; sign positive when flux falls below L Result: -1.0 AA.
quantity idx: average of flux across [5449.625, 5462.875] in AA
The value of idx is 6.17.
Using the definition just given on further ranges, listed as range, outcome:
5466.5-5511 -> 6.15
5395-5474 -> 6.2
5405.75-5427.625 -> 6.16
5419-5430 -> 6.4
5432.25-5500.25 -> 6.23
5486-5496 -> 6.27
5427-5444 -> 6.35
